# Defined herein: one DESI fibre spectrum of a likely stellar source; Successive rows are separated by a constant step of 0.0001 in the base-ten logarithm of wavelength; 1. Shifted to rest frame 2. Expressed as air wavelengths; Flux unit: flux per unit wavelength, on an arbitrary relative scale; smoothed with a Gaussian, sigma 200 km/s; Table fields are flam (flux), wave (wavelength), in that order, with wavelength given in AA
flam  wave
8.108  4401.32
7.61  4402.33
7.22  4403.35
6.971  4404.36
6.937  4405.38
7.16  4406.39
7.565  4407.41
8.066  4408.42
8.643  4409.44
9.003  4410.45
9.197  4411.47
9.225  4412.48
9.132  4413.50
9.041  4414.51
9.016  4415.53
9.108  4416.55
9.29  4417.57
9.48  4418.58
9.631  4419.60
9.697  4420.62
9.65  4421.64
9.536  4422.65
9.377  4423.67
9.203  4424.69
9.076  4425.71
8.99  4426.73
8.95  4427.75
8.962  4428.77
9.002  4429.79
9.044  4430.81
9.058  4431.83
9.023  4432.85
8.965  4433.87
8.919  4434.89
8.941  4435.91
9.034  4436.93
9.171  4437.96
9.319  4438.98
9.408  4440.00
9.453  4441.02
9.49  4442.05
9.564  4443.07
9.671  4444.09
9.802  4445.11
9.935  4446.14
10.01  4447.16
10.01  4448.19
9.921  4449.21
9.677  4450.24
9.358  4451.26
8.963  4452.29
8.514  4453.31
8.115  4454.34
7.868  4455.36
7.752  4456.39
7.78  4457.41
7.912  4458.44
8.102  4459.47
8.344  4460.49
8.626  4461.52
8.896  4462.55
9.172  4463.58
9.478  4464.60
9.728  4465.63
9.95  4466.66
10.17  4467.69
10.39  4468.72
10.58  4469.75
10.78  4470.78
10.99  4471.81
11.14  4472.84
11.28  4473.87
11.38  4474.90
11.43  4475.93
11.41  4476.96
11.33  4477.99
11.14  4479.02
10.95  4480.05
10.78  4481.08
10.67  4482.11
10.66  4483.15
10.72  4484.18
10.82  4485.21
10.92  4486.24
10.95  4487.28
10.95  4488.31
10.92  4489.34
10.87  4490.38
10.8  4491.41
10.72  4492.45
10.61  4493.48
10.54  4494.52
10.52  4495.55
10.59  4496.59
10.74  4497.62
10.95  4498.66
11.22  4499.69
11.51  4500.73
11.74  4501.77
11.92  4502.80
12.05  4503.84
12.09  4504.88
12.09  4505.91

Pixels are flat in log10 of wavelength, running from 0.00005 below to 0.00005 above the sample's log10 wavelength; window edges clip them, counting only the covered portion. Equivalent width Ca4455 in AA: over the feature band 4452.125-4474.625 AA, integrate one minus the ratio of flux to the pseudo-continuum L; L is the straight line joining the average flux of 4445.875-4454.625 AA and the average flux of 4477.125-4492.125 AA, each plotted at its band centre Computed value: 1.5 AA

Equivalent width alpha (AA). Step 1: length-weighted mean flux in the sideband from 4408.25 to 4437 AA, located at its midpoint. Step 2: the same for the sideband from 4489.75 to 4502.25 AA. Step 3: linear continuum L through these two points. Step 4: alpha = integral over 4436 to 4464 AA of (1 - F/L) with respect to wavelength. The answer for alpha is 2.1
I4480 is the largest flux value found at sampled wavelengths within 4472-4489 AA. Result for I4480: 11.43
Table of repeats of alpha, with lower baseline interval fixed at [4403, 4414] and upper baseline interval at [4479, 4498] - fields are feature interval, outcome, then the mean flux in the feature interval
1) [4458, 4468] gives 0.9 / 9.02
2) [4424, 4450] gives -0.7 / 9.32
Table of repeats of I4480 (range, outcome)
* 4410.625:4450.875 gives 10.01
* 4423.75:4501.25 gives 11.51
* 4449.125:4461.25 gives 9.921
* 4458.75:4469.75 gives 10.58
